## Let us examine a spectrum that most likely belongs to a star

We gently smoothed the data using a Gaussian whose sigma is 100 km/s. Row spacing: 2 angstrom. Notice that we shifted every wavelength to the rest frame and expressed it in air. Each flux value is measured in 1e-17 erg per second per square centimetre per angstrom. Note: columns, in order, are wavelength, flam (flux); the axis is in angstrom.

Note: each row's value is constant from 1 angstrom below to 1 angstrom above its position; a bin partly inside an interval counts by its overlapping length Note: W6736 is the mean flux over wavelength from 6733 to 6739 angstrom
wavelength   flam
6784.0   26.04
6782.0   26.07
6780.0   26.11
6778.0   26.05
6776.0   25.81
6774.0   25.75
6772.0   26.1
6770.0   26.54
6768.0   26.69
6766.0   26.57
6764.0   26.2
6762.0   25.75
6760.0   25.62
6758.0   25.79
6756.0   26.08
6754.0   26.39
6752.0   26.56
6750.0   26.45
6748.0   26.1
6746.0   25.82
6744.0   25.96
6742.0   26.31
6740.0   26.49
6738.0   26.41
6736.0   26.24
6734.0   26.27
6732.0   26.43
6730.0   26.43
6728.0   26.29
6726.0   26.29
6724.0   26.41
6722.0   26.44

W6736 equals 26.3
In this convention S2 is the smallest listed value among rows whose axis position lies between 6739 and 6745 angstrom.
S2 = 25.96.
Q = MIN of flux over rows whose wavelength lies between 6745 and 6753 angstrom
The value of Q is 25.82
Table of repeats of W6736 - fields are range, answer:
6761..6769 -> 26.3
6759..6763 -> 25.7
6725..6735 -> 26.3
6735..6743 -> 26.4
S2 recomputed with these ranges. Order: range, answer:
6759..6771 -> 25.62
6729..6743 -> 26.24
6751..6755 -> 26.39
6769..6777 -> 25.75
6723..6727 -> 26.29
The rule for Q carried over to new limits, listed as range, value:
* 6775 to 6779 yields 25.81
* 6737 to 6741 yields 26.41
